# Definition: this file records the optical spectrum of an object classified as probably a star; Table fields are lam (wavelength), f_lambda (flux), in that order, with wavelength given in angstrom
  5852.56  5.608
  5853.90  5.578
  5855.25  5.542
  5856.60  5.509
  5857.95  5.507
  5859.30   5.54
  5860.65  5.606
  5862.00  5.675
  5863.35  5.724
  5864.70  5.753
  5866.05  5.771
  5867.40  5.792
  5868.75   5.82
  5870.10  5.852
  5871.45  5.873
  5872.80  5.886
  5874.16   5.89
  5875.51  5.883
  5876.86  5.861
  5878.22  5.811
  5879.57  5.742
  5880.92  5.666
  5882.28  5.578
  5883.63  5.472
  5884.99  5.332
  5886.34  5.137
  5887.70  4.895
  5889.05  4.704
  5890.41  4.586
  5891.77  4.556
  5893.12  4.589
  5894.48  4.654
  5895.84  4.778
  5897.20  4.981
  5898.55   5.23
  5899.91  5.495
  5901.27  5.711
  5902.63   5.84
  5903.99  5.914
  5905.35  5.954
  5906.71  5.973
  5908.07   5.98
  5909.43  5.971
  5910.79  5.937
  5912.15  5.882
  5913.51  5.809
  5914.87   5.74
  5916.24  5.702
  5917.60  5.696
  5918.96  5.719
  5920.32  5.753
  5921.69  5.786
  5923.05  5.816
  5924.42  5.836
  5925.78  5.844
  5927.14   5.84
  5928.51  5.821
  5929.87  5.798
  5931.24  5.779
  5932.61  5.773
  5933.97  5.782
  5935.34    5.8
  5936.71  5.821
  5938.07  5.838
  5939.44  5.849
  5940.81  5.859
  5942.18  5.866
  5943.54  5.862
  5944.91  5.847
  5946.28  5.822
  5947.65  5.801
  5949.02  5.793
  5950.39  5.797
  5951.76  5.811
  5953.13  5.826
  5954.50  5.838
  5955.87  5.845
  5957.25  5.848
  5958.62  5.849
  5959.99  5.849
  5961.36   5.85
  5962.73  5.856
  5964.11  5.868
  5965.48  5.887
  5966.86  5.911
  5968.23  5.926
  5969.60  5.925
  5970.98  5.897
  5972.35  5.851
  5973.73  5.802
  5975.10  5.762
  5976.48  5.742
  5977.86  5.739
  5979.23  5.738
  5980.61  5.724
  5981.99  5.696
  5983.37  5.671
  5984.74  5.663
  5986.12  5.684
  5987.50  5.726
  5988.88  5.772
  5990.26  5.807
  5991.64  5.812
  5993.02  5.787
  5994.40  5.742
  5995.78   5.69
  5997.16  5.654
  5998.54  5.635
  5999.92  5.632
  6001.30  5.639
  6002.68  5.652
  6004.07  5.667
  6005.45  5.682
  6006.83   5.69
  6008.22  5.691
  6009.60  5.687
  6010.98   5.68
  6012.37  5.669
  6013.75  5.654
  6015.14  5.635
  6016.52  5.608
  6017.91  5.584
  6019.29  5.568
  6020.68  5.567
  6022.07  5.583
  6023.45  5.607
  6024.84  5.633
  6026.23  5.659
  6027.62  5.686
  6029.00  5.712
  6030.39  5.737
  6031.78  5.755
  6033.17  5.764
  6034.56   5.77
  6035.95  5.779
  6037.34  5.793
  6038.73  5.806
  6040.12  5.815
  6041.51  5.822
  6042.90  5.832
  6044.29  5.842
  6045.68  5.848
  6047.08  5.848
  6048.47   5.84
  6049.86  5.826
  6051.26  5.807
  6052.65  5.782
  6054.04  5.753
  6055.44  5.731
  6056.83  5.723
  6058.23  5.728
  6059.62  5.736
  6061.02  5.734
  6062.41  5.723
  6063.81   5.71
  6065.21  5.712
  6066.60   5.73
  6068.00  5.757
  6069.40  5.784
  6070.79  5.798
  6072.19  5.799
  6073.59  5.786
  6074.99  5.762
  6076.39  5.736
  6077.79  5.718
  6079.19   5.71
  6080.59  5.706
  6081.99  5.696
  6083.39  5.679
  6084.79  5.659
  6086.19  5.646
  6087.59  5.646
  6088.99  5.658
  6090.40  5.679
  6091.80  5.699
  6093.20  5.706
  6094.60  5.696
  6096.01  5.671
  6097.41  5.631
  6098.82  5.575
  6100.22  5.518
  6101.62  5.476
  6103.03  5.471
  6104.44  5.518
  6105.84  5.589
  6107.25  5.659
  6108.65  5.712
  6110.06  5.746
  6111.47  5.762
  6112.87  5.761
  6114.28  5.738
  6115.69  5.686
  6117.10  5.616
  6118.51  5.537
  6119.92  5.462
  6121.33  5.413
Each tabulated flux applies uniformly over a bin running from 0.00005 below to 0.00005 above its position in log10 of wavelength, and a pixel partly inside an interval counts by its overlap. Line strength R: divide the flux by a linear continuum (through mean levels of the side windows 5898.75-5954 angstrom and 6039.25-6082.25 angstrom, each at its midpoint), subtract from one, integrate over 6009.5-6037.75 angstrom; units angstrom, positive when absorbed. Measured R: 0.53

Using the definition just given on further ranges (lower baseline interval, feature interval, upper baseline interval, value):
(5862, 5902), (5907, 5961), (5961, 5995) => -2.0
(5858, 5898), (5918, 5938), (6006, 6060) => -1.0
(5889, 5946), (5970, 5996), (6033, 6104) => -0.4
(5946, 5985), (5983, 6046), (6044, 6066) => 0.9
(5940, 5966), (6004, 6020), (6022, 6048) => 0.4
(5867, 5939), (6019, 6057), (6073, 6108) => -0.7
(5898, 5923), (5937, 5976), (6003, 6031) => -0.8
